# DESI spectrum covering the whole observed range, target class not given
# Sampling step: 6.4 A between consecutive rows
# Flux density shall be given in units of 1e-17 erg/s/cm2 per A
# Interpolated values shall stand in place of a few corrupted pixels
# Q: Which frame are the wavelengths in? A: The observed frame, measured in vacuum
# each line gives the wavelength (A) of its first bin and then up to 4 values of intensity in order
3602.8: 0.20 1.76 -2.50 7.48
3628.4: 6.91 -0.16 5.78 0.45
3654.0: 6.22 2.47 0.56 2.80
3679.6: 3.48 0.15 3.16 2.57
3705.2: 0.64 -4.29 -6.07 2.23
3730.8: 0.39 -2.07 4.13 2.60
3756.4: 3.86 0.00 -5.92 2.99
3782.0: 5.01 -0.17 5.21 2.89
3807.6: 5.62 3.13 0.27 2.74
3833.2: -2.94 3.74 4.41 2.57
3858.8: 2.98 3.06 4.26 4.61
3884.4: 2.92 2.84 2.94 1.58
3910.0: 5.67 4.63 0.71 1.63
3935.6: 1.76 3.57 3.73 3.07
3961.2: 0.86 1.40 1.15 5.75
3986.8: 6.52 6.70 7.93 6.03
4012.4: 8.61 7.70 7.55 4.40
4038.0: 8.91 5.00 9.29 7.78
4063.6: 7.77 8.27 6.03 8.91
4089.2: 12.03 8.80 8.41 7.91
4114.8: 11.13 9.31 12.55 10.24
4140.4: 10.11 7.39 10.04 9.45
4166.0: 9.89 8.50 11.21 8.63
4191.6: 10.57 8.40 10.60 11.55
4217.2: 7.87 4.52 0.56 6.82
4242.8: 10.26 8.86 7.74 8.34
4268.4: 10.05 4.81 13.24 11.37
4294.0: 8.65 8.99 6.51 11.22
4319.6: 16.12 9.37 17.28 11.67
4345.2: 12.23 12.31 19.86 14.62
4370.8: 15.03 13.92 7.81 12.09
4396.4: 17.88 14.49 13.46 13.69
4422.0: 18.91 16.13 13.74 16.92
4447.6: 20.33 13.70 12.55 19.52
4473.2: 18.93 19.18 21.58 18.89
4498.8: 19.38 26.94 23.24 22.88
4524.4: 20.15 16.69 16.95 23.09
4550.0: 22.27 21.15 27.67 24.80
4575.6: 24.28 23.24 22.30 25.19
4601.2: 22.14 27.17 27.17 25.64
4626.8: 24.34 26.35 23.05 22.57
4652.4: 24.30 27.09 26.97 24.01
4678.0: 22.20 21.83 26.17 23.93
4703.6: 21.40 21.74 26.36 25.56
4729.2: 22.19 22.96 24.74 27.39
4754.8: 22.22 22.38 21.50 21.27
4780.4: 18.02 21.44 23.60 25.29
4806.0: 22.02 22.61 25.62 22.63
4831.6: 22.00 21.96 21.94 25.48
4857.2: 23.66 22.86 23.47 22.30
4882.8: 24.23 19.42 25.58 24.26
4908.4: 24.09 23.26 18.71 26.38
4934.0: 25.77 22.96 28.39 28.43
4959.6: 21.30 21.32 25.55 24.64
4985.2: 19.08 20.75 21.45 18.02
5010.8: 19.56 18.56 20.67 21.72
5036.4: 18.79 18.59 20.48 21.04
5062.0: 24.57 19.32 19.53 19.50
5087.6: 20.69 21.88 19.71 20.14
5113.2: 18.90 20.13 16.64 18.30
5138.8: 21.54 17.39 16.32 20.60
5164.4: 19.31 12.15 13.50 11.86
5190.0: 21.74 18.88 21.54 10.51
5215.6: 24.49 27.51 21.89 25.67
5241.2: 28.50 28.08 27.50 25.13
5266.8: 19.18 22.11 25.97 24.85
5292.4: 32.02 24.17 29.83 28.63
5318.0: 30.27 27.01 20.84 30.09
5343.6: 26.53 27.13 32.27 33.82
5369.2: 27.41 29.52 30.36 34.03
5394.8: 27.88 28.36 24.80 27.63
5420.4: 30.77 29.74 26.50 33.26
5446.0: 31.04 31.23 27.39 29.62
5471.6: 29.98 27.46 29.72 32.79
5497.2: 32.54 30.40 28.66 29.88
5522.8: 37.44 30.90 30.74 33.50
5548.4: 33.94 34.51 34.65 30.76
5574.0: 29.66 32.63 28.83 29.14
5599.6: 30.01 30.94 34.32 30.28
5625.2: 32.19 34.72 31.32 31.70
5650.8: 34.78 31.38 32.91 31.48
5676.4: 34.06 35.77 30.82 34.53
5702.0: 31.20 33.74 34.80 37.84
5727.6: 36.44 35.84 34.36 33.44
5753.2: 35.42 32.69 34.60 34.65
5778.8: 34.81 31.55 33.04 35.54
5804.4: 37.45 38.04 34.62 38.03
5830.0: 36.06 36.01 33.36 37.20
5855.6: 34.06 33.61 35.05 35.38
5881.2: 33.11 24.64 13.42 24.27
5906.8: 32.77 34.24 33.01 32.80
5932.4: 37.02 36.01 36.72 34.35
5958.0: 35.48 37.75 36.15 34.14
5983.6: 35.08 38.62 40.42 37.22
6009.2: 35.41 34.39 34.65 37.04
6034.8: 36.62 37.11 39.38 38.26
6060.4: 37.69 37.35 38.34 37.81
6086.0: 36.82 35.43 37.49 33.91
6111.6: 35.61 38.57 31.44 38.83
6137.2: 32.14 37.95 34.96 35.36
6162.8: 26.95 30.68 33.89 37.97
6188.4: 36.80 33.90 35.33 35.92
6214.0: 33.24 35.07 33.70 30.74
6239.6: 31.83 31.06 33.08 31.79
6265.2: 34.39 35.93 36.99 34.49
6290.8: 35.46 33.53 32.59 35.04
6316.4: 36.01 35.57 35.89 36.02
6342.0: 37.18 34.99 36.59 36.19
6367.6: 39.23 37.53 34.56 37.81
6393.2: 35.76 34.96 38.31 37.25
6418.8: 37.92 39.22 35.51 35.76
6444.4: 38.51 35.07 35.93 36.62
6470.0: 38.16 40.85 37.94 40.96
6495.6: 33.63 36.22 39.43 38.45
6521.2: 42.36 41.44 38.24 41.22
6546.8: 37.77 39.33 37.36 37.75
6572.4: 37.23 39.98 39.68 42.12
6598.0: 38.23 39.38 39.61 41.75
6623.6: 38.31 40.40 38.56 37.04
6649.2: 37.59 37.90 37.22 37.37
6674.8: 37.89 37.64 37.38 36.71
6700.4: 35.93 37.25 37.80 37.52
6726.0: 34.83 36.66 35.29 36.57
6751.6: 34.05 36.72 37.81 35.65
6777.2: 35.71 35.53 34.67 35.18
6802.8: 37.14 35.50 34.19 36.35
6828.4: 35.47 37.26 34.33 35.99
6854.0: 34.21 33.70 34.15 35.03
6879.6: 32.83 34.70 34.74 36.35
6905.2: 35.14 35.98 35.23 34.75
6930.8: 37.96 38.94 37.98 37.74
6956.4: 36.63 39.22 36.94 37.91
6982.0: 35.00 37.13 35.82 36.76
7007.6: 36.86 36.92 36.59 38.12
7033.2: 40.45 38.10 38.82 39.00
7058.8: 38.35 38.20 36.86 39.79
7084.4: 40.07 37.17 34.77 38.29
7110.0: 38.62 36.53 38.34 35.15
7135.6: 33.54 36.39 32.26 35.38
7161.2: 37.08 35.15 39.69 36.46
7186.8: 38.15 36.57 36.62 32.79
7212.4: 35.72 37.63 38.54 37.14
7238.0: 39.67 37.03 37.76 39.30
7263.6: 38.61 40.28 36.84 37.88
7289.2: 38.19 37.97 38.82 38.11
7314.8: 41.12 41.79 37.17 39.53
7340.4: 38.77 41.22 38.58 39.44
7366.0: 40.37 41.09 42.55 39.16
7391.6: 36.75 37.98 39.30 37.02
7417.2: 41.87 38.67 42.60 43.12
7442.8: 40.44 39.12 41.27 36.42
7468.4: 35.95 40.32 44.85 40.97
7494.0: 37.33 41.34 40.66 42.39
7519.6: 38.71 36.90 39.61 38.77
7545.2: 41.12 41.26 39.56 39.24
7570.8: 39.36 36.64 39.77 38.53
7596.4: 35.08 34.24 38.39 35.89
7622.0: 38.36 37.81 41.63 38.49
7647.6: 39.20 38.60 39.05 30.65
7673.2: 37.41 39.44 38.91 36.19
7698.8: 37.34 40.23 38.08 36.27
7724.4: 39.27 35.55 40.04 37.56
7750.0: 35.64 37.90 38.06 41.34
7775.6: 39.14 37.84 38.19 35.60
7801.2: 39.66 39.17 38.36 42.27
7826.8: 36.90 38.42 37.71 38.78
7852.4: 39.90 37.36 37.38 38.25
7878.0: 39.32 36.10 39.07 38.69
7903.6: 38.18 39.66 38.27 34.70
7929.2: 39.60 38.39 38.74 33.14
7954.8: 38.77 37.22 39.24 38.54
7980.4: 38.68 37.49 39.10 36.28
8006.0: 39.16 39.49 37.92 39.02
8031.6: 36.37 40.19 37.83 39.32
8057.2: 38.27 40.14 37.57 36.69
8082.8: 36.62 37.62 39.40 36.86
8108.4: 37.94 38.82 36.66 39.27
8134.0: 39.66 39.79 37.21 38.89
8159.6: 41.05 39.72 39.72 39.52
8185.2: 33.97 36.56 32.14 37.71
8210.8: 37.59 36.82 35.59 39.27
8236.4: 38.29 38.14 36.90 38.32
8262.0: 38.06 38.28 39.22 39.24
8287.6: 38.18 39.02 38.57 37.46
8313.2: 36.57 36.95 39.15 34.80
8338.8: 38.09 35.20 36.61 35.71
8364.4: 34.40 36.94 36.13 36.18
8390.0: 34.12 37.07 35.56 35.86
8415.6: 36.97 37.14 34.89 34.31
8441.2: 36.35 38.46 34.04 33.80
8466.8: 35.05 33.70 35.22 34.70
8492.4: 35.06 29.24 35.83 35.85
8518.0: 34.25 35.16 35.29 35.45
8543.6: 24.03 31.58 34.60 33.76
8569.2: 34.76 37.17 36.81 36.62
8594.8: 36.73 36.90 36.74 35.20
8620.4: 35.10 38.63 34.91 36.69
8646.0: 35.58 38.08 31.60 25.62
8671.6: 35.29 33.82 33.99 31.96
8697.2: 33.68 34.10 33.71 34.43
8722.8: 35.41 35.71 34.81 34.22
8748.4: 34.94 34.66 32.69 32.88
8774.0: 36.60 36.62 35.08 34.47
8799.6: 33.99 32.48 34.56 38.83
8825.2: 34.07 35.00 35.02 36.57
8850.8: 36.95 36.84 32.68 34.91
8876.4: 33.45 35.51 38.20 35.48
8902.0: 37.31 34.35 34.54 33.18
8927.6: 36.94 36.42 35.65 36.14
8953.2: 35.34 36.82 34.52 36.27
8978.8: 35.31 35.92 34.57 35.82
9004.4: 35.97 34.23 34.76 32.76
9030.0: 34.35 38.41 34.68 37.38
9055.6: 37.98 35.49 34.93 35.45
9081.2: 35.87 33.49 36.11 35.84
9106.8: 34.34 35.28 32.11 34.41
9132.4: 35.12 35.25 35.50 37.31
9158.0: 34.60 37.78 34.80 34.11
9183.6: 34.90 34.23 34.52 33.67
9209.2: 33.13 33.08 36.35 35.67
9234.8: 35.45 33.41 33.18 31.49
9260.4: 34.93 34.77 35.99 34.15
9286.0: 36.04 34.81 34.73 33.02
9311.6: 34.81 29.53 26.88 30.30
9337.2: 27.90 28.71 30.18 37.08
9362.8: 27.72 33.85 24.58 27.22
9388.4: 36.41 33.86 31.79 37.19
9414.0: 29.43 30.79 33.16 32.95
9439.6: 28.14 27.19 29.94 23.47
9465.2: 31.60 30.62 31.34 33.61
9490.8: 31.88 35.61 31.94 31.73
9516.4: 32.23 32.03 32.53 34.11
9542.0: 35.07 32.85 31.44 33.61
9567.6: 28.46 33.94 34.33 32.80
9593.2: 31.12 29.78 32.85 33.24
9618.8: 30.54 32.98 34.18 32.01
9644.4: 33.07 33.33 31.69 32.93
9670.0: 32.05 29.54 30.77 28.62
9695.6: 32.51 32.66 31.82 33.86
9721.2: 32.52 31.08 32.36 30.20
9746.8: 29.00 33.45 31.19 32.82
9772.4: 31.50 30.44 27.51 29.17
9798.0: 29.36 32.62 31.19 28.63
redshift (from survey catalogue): 0.00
